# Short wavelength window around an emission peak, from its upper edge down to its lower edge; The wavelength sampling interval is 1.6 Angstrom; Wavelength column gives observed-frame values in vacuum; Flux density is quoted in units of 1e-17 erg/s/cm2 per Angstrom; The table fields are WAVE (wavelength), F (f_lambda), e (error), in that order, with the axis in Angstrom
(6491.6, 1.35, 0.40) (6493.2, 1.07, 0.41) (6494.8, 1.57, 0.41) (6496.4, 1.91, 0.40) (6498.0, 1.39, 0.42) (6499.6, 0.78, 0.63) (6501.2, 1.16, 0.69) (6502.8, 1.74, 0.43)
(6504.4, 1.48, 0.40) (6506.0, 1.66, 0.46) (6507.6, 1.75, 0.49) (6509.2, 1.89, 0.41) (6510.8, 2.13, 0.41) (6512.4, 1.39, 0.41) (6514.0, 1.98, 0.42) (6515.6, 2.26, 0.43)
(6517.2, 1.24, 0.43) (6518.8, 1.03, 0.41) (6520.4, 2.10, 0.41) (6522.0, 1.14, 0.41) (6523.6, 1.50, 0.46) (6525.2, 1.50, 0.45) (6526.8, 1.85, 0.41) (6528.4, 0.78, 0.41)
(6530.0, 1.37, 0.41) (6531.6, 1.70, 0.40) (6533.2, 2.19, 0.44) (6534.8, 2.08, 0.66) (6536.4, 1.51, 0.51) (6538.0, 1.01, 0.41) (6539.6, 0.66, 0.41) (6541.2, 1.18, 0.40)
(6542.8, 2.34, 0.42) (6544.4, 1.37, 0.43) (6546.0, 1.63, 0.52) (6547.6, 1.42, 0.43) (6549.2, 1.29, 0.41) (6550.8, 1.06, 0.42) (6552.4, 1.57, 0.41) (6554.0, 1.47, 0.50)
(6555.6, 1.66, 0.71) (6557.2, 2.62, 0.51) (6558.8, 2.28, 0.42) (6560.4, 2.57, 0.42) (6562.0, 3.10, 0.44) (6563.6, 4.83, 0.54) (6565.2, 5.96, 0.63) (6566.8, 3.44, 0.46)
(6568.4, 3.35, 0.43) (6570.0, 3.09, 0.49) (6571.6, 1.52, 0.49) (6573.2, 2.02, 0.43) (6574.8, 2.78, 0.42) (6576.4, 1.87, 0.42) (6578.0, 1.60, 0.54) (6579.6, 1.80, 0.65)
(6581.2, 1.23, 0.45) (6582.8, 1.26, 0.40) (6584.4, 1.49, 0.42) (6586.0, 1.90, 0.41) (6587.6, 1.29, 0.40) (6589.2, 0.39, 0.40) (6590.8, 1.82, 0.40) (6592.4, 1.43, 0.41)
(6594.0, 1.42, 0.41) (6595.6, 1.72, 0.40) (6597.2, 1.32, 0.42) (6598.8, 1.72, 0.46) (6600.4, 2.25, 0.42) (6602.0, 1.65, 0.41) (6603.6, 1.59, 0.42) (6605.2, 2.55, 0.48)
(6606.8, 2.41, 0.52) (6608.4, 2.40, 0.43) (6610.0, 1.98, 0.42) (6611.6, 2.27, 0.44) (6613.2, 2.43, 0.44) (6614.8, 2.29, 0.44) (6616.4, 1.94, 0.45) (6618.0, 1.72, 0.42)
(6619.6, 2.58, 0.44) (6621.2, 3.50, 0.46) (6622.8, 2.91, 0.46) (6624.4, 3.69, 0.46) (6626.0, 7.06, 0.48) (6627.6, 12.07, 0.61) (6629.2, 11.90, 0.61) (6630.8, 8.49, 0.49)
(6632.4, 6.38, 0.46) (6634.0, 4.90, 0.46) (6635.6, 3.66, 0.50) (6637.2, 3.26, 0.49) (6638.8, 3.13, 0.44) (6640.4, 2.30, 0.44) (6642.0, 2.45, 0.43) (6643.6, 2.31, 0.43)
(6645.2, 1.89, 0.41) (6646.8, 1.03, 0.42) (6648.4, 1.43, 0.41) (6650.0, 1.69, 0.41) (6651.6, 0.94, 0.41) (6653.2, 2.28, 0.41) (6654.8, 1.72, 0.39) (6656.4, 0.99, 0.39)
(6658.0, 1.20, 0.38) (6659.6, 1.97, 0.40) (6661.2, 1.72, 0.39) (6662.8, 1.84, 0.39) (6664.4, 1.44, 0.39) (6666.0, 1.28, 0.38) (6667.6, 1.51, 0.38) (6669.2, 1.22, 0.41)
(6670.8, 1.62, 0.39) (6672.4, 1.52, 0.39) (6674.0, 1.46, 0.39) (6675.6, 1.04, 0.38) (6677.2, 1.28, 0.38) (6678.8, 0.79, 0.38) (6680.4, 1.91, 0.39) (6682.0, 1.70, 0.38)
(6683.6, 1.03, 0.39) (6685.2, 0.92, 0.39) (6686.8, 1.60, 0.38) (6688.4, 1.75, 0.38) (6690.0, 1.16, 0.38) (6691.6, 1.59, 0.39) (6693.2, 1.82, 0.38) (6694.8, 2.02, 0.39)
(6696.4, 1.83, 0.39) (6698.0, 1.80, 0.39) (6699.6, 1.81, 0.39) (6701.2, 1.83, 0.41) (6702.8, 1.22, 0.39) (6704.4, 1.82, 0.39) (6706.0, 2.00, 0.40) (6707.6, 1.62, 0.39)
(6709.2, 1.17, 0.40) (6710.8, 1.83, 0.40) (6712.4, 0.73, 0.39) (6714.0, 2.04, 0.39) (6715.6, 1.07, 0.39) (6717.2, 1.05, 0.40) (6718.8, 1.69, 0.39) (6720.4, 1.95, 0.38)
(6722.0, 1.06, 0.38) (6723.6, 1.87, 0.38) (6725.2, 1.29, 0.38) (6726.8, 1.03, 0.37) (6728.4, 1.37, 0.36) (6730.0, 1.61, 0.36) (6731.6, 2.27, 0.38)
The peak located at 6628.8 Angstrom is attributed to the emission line [O III]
